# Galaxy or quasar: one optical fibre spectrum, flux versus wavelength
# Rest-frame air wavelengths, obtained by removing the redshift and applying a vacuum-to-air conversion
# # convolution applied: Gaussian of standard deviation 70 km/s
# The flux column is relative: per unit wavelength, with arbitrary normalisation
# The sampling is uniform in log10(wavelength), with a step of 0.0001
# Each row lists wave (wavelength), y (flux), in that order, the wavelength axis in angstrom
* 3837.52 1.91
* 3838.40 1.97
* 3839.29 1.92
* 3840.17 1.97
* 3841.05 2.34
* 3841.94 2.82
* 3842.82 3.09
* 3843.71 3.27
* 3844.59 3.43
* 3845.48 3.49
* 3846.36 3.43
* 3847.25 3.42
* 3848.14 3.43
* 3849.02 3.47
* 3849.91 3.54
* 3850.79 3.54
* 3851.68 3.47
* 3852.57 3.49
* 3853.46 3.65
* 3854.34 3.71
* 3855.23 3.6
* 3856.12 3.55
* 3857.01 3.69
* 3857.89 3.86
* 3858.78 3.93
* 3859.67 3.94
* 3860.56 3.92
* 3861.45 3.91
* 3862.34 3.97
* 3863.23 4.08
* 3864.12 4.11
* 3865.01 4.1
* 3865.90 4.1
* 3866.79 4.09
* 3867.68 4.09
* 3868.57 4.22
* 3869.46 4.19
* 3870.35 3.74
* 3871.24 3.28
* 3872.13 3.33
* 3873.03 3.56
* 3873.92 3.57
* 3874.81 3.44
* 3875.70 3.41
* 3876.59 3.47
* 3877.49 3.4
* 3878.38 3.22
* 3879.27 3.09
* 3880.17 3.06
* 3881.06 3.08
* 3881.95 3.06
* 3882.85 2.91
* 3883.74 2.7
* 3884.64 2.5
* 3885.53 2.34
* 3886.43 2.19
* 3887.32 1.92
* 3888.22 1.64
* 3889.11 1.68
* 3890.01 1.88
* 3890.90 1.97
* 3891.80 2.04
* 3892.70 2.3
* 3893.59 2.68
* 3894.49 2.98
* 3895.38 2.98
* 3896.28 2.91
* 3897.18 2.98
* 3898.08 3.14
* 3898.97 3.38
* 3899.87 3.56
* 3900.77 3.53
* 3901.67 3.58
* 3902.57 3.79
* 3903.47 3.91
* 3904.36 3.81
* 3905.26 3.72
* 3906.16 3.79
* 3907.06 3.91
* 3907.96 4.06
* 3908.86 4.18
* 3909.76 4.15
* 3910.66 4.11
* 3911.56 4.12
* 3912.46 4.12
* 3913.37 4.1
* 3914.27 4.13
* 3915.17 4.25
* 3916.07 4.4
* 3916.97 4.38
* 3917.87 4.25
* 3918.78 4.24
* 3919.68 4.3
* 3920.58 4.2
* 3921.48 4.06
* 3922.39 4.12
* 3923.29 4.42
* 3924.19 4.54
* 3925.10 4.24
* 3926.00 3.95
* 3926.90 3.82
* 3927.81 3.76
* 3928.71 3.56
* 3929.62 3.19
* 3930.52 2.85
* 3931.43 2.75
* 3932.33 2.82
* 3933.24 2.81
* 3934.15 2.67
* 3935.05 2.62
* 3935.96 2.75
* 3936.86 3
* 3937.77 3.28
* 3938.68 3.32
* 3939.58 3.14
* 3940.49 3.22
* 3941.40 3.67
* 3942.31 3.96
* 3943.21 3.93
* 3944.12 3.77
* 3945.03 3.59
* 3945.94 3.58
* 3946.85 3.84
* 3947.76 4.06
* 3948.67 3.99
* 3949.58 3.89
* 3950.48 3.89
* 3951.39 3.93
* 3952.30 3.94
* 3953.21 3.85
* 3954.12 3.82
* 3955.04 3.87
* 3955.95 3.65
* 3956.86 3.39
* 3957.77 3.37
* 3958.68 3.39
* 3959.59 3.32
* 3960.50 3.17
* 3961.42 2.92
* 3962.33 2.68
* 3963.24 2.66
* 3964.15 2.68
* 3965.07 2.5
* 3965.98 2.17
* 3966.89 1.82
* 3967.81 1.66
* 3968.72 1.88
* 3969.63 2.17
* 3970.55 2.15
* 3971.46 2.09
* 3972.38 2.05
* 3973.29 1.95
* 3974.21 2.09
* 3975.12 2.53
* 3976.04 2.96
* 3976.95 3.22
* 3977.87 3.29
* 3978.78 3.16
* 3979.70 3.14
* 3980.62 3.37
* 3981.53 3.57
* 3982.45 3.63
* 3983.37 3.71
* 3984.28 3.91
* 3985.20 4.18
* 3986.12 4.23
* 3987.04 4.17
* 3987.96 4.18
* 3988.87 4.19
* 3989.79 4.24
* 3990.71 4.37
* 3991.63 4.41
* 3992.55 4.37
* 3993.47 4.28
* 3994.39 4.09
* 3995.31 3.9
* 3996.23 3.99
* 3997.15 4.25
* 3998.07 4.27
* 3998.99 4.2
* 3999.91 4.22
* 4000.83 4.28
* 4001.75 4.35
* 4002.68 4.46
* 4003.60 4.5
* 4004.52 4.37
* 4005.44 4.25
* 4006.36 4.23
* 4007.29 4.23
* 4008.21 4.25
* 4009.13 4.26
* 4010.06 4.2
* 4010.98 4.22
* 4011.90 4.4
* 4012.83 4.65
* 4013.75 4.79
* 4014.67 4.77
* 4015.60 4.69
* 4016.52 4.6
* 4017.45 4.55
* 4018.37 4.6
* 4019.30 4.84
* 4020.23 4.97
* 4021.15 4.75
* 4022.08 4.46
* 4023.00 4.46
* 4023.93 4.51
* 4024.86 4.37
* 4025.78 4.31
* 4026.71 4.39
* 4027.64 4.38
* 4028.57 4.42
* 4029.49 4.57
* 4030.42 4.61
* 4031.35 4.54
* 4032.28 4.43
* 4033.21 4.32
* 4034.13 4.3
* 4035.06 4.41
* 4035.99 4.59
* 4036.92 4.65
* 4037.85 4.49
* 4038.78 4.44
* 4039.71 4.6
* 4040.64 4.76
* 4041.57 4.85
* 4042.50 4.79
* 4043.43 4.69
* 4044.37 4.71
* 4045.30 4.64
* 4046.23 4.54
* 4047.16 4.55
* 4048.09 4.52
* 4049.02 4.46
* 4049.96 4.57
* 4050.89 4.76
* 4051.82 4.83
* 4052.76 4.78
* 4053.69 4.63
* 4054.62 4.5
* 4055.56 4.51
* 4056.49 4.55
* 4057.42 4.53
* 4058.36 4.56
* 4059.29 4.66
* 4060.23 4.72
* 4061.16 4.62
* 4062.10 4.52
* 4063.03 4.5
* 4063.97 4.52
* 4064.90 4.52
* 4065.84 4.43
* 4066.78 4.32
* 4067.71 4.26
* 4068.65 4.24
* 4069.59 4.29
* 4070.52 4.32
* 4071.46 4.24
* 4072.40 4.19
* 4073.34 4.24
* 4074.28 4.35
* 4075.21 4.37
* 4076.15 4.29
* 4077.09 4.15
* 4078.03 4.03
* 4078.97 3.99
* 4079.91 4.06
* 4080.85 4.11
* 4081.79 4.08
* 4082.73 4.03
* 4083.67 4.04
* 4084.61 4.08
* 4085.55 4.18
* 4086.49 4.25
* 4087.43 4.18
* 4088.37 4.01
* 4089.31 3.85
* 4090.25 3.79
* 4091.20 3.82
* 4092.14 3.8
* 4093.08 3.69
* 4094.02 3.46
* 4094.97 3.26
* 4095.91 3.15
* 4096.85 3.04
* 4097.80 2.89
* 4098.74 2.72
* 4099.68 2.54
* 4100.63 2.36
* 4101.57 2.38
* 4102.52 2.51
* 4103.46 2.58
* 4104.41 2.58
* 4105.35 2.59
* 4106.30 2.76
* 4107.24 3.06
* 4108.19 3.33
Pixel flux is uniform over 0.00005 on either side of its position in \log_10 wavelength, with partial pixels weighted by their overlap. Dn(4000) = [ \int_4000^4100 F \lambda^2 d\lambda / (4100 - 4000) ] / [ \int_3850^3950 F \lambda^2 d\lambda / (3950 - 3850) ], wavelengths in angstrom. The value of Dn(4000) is 1.33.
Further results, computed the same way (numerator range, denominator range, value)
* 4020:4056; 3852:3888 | 1.43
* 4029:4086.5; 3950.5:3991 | 1.46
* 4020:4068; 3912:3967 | 1.35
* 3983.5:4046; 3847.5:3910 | 1.41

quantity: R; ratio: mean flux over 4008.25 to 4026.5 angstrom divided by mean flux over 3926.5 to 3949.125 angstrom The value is 1.35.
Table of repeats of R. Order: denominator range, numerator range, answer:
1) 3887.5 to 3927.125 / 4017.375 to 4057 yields 1.27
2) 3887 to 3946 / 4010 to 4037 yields 1.31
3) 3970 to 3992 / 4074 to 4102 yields 1.10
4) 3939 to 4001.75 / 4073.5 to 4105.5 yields 1.04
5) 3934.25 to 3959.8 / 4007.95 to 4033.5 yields 1.27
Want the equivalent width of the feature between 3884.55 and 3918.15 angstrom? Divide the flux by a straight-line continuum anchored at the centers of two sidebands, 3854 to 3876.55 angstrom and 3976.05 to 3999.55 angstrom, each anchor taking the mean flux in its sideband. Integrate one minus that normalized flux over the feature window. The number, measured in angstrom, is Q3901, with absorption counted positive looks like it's 4.7 angstrom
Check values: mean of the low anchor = 3.81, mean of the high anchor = 3.92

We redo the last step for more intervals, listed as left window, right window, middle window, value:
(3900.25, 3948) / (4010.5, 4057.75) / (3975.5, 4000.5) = 1.91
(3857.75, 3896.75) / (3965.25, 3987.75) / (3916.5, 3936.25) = -3.96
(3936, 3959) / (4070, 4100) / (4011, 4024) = -3.07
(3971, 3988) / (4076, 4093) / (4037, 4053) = -3.97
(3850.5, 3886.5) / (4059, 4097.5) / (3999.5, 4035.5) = -4.75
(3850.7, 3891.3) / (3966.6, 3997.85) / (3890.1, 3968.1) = -3.25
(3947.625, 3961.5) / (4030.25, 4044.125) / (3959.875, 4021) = 5.93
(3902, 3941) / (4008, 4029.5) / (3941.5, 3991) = 9.70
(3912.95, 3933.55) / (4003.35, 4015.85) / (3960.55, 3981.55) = 8.21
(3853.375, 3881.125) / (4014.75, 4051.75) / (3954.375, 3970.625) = 5.51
